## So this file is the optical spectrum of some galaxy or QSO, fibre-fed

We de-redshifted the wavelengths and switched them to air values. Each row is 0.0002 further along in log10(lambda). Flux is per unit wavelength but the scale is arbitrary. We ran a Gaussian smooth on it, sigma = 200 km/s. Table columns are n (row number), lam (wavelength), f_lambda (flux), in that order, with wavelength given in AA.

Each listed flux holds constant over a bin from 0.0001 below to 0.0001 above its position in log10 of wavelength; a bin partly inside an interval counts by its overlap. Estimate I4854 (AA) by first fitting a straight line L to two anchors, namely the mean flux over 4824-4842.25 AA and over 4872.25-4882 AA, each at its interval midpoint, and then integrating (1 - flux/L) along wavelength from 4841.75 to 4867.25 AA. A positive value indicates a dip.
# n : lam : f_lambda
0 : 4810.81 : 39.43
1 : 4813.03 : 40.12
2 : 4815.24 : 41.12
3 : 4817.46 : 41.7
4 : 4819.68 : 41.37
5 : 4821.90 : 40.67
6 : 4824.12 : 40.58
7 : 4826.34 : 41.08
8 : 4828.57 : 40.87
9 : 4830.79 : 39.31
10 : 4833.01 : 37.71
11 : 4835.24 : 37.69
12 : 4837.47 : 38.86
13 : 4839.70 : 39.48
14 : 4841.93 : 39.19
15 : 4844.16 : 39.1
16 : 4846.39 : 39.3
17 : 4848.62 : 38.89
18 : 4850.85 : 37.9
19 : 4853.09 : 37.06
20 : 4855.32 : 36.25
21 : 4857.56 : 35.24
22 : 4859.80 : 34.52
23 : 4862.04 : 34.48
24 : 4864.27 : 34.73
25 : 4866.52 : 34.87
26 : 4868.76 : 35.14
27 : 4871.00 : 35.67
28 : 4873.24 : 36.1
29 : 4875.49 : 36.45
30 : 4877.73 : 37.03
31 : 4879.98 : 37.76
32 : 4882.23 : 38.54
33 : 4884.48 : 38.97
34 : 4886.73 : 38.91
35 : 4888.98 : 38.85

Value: 1.0 AA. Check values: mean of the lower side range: 39.4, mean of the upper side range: 37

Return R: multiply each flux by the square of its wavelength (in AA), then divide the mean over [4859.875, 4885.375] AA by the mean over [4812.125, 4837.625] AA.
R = 0.9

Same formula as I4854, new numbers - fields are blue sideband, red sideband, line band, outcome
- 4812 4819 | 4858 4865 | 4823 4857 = -1.08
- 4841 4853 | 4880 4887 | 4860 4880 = 1.56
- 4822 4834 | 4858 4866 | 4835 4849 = -0.45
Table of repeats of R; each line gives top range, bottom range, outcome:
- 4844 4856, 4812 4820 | 0.94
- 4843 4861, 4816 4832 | 0.92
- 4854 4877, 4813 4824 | 0.88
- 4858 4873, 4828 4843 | 0.91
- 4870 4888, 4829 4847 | 0.98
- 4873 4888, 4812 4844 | 0.97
